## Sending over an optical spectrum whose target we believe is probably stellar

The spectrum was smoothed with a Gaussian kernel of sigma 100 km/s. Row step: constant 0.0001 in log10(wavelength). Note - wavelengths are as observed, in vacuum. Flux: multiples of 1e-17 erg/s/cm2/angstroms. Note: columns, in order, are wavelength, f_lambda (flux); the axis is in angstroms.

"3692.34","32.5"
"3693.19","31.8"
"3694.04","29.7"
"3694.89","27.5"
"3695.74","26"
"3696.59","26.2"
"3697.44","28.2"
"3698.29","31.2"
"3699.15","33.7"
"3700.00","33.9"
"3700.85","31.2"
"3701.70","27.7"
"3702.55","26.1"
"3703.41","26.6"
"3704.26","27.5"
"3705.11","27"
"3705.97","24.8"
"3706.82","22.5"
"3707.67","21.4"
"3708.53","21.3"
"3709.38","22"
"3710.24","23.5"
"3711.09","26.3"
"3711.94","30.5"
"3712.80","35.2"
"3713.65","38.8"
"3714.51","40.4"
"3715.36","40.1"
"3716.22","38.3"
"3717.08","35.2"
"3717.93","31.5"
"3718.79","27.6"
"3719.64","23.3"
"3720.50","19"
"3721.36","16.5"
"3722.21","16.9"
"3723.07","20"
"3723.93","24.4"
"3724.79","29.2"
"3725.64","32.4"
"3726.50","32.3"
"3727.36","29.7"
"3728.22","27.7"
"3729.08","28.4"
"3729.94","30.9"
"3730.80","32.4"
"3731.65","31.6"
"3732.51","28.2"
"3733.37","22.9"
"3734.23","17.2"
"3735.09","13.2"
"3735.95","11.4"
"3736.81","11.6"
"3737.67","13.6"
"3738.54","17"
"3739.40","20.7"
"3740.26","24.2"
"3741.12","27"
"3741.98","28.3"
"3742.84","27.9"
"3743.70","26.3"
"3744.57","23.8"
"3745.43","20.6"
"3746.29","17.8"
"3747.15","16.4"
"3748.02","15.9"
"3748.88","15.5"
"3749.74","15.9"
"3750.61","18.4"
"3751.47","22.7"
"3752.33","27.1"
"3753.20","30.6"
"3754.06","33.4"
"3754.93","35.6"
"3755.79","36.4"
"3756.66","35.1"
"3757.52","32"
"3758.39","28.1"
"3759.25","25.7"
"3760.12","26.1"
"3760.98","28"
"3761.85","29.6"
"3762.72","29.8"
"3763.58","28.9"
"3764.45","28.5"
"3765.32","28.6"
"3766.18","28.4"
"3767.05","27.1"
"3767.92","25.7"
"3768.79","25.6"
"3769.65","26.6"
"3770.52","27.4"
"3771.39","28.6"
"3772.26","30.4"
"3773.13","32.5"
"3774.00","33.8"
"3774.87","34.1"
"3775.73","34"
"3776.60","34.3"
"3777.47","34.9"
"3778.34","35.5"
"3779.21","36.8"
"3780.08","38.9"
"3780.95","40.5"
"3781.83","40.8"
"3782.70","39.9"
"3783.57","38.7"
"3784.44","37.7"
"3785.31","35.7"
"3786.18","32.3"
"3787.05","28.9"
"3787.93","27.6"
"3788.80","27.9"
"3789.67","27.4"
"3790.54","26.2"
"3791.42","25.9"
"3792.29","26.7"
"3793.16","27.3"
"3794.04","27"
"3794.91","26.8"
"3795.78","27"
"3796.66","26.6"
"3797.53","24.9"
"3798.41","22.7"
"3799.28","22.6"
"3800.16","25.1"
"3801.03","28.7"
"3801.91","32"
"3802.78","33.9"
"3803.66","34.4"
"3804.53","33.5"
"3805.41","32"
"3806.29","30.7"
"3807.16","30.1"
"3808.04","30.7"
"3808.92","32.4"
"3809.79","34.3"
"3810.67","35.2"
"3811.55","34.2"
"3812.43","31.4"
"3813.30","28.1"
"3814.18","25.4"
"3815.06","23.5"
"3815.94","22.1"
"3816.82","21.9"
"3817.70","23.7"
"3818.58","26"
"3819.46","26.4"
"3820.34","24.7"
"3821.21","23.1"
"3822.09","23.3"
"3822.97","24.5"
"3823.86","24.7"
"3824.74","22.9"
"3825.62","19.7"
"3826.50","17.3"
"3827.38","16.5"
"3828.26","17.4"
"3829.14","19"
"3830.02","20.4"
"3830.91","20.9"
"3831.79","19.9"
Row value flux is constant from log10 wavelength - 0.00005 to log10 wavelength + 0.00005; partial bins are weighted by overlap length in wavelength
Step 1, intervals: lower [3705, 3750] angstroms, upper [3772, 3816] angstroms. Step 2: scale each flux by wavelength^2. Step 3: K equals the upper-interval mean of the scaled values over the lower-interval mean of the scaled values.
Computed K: 1.3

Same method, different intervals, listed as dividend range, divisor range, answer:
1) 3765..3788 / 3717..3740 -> 1.42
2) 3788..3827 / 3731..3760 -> 1.19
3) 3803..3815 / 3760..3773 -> 1.15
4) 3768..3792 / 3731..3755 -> 1.52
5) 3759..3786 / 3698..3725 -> 1.19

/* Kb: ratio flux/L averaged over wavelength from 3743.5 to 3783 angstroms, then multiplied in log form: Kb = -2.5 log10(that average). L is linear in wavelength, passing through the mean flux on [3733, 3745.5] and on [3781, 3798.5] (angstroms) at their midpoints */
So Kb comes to -0.149 mag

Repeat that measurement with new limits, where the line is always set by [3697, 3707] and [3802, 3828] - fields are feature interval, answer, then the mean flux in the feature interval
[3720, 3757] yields 0.18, 23.8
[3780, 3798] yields -0.13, 31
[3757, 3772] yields -0.01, 28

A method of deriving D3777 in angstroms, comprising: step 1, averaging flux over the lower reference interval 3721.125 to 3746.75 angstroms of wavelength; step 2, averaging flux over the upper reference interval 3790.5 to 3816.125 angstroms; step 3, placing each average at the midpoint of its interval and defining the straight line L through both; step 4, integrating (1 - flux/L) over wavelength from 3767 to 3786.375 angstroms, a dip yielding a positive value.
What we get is -5.0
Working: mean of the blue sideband 23.5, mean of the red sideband 28.8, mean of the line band 33.7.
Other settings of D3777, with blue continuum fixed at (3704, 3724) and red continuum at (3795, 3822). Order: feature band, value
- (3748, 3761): 0.3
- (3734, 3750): 4.8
